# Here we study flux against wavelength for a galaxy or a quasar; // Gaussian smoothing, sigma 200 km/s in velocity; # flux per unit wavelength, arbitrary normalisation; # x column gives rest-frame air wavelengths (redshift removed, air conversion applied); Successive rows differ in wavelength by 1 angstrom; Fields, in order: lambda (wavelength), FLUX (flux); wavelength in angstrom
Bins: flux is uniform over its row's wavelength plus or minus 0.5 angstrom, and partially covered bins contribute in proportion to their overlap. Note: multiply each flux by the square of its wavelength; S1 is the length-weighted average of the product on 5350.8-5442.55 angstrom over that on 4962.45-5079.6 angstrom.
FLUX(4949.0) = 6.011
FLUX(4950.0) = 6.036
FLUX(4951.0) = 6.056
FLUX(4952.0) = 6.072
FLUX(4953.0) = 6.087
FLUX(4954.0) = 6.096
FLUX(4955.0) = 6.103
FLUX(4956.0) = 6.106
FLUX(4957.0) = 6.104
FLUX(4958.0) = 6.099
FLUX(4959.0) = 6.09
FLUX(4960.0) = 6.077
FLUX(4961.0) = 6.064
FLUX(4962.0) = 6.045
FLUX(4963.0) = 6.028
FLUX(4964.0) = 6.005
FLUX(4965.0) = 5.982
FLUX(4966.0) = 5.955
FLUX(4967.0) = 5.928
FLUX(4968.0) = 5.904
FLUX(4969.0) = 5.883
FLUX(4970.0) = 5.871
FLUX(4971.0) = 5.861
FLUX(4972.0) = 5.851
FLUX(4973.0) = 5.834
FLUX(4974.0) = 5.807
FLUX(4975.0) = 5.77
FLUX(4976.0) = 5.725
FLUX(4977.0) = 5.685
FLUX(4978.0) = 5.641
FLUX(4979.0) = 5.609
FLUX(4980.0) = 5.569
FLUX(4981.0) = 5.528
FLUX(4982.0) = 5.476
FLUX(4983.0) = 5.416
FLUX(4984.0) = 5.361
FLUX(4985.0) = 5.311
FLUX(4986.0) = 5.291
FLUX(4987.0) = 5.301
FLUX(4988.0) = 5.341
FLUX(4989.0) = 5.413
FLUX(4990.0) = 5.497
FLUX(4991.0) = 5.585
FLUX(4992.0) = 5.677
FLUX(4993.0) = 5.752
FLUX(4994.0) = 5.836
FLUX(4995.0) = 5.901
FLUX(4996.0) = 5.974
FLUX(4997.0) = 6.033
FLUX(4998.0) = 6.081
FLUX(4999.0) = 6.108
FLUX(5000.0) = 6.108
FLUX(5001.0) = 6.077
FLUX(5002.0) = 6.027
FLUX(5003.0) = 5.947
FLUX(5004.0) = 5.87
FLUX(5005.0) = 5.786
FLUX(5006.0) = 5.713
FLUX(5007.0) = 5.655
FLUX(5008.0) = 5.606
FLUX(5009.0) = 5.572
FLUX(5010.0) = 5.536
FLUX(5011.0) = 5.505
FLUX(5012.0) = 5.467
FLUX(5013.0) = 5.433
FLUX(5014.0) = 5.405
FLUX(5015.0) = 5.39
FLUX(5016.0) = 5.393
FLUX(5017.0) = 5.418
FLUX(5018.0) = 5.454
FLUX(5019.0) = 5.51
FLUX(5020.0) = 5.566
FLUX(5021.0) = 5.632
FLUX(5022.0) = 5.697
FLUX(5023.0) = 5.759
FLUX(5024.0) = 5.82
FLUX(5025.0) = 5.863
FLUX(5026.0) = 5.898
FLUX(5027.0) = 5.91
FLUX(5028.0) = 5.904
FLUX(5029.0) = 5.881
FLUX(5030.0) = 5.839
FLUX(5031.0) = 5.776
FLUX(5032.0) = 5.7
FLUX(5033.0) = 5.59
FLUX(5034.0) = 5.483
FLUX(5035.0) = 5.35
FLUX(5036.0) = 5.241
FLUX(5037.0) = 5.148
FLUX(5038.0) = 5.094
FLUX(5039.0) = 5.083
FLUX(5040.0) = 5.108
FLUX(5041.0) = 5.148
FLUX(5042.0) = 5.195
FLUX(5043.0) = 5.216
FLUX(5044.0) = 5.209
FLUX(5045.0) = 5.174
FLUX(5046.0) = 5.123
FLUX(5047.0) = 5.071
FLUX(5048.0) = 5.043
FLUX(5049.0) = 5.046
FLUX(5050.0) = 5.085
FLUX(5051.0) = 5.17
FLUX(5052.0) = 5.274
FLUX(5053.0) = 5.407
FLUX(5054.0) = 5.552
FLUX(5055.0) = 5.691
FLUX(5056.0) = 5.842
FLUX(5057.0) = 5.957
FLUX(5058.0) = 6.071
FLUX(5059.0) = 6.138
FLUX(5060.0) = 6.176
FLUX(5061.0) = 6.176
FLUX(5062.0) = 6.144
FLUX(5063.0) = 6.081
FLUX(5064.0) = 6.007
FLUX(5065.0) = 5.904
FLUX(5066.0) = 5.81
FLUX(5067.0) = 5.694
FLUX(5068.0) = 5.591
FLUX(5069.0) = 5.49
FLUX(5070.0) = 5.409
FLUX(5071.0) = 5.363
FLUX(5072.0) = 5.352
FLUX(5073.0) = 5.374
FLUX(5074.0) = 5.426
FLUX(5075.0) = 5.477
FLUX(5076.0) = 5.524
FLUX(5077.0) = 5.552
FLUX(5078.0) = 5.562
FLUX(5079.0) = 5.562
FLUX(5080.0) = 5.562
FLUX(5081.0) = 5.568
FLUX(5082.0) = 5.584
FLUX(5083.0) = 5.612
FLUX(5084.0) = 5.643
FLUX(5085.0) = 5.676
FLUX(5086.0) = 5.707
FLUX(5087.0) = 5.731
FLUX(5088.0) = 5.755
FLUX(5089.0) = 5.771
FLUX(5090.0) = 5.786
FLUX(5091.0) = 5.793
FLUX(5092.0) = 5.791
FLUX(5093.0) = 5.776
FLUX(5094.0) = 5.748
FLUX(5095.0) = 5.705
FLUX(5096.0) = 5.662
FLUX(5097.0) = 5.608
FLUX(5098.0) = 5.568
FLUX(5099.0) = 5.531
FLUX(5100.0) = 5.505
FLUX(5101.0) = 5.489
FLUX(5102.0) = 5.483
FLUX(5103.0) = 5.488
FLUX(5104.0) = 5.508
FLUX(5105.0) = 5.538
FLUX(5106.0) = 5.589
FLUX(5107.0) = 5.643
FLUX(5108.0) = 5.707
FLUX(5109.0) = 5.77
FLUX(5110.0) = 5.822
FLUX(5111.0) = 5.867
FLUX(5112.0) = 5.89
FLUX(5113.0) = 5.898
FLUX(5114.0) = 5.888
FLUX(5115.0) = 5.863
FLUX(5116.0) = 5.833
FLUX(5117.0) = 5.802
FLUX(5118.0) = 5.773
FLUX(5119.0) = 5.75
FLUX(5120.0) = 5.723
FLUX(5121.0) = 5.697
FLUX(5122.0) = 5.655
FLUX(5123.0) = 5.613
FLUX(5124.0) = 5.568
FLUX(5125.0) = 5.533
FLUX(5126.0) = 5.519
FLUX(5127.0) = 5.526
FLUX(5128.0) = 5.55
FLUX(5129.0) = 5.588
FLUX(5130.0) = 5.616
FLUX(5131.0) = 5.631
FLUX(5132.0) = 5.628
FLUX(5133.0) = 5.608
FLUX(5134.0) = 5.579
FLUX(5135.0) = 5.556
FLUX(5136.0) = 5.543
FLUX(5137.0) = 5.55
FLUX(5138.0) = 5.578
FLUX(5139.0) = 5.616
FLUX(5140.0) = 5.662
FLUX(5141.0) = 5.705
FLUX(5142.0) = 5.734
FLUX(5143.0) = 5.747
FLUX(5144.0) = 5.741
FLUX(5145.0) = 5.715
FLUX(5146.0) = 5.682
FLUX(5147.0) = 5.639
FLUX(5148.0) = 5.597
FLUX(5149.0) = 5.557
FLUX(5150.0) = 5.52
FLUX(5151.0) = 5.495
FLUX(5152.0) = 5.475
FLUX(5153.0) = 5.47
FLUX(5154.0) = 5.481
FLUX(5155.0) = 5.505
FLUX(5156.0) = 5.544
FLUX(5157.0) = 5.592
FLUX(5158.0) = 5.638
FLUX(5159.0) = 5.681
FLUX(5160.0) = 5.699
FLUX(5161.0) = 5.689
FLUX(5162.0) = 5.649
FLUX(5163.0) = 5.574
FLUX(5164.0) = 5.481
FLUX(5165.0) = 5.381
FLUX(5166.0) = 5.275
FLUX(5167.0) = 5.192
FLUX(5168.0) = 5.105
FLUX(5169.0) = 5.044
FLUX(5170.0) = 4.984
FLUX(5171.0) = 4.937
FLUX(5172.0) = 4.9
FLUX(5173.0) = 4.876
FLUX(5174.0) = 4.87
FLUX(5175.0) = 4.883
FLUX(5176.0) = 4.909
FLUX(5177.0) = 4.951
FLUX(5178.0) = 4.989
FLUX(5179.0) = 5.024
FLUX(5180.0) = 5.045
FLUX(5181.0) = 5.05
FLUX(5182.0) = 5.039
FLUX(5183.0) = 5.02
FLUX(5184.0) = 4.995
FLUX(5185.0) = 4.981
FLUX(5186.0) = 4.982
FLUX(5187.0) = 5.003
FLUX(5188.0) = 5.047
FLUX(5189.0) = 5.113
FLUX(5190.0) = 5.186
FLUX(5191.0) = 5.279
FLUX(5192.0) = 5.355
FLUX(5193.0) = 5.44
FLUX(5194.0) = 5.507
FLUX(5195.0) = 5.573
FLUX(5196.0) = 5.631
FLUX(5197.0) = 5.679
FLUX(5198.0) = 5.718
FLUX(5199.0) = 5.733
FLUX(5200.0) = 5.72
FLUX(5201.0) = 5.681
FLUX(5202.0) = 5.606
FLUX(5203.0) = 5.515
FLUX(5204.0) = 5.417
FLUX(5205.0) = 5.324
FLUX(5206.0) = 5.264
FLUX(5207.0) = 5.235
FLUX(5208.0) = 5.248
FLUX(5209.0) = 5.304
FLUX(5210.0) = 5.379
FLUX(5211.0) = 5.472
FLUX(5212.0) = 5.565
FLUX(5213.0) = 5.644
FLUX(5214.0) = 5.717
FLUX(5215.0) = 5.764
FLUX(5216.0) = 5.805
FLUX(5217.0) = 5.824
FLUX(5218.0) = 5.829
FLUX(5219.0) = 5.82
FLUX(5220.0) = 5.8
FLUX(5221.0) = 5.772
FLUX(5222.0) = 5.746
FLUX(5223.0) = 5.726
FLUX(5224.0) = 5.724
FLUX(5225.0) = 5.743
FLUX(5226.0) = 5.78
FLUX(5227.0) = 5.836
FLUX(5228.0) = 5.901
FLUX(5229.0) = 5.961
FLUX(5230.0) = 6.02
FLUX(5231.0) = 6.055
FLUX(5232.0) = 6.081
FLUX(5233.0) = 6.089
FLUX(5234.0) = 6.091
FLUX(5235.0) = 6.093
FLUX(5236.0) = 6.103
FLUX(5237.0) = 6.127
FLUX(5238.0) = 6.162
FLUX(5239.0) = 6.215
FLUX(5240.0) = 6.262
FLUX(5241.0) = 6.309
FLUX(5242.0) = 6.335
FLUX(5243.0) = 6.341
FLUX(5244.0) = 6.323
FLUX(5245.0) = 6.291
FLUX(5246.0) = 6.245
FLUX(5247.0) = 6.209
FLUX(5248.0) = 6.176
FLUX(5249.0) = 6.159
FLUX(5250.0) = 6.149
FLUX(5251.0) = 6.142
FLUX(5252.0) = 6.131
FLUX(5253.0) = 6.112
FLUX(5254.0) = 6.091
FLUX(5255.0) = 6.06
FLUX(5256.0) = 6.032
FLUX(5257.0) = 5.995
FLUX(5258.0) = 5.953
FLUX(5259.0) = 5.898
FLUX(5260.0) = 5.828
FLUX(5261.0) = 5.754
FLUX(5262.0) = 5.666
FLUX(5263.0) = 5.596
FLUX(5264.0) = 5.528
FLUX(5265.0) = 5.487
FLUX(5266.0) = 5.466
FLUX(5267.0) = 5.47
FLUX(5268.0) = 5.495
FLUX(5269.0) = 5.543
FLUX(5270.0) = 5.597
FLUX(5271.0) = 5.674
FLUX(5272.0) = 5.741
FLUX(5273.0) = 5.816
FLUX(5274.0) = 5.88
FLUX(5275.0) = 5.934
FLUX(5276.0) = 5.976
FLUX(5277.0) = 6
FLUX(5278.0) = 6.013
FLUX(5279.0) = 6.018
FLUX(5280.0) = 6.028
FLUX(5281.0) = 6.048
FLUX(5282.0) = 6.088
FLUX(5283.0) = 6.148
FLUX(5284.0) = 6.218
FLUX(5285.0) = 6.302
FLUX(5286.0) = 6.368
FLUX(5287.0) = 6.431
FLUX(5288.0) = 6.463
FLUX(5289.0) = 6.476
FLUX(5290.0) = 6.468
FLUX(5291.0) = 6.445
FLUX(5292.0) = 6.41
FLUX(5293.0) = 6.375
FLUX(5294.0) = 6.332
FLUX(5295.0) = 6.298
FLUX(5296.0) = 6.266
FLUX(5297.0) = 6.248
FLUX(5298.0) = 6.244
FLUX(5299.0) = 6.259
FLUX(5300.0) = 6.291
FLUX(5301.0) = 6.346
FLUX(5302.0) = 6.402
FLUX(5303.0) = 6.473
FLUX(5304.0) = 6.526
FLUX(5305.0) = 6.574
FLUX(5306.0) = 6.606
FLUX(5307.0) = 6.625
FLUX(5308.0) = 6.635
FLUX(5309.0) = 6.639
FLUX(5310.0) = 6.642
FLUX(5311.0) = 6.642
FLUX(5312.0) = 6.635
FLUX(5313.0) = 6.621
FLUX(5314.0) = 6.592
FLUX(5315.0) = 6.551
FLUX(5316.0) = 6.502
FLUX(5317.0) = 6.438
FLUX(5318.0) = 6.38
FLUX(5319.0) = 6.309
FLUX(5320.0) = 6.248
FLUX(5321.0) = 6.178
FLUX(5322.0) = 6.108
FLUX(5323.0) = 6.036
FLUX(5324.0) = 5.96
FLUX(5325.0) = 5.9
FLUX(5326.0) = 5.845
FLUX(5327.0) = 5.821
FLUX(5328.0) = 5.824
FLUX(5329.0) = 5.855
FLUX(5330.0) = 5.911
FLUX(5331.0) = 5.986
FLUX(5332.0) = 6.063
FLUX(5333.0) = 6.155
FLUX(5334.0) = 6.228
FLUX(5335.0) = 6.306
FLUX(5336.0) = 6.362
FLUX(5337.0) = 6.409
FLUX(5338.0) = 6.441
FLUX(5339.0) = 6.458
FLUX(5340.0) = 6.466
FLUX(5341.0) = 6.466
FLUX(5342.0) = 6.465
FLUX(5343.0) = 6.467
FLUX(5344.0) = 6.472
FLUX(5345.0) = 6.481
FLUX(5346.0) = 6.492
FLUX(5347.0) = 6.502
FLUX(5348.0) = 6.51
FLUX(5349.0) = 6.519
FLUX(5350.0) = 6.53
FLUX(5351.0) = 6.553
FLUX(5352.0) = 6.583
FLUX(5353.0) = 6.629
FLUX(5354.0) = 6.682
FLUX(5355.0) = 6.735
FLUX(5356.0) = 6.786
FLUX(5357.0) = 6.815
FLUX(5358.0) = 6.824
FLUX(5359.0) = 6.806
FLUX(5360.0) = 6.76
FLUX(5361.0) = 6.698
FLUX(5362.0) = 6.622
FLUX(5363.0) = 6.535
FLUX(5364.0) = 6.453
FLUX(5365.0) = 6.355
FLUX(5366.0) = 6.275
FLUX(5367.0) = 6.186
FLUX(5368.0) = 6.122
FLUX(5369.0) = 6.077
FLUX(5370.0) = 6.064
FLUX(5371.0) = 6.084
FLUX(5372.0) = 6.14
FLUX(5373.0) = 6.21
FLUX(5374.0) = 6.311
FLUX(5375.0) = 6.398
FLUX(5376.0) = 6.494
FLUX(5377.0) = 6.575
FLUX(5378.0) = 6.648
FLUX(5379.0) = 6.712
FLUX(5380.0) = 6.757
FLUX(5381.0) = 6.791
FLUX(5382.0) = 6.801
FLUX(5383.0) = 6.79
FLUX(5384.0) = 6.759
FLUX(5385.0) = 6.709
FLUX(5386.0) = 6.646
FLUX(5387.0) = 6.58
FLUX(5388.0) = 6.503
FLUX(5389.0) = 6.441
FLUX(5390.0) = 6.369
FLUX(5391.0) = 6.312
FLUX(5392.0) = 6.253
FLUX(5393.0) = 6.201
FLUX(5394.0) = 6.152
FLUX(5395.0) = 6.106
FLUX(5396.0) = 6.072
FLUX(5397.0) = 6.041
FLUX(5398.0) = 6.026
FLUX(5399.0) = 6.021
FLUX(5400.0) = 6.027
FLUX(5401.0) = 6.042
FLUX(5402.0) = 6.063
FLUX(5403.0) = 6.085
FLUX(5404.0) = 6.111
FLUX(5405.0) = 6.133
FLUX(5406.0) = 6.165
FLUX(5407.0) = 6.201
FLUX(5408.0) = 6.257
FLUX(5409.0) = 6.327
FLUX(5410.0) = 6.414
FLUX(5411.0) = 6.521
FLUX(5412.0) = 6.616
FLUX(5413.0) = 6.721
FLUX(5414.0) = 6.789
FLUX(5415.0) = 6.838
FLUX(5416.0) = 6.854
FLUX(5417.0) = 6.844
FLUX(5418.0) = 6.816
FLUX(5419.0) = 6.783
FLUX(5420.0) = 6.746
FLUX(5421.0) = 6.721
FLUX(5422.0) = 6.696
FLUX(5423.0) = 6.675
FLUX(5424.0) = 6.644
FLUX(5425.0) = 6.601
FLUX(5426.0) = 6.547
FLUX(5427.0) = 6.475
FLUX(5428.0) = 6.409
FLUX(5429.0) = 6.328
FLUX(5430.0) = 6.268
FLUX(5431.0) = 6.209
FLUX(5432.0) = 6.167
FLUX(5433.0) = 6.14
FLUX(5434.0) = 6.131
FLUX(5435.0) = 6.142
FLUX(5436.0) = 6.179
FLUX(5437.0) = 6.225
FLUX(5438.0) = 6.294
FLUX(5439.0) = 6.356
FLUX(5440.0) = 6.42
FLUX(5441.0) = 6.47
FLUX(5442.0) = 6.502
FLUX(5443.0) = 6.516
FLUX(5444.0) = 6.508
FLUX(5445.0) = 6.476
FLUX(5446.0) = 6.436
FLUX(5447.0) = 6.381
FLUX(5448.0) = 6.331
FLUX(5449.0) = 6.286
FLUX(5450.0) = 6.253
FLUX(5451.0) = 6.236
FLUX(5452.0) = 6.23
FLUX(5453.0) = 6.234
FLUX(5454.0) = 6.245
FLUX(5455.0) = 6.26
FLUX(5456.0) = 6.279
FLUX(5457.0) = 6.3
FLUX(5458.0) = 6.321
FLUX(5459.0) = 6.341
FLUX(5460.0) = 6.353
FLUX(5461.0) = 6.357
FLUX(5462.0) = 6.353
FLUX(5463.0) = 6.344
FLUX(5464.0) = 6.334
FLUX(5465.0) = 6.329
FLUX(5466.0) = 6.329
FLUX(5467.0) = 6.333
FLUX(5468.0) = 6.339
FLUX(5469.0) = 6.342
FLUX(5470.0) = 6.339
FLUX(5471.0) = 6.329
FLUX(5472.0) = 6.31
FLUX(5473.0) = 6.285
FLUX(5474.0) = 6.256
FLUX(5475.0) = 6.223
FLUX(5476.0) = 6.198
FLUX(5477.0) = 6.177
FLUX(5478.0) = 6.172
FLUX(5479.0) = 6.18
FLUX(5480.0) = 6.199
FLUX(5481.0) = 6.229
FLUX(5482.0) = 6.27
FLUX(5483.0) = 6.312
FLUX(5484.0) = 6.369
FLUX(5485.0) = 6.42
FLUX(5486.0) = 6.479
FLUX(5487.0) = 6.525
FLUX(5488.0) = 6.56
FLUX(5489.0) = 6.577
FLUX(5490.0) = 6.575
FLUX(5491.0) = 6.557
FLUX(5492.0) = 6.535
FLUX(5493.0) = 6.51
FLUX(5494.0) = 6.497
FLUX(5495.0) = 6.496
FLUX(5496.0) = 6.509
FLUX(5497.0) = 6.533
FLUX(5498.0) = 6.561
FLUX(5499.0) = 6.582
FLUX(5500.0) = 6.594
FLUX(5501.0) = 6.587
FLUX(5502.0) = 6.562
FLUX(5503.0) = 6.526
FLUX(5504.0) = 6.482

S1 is 1.32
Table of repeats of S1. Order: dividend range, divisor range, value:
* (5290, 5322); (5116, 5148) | 1.22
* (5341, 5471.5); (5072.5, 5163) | 1.27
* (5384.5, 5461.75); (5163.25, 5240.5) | 1.26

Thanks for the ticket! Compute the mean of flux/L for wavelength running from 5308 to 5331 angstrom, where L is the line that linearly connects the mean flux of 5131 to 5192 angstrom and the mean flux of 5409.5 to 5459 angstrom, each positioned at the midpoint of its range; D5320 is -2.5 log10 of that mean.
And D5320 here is -0.049 mag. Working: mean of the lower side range 5.35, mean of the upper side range 6.44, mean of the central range 6.26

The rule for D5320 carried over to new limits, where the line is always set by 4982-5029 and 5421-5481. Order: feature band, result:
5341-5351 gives -0.05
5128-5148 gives 0.04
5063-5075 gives 0.03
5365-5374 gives 0.01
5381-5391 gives -0.06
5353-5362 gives -0.09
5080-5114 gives 0.02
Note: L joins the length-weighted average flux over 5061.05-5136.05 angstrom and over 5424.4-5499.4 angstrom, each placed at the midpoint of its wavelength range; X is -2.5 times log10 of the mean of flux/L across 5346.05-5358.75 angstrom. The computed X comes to -0.08 mag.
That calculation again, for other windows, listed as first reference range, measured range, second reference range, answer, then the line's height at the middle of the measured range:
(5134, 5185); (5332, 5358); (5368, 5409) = -0.06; 6.14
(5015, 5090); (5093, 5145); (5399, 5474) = 0.01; 5.71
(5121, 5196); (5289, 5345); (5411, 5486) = -0.07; 5.94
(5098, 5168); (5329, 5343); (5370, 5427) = 0.00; 6.25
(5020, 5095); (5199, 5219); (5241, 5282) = 0.06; 5.85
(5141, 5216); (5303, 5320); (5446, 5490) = -0.13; 5.81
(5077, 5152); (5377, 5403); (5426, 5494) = -0.03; 6.2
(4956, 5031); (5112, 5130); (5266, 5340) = 0.04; 5.94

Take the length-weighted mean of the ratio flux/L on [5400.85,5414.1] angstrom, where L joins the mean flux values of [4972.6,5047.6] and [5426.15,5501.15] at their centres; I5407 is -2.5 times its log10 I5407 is -0.01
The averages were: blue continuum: 5.58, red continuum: 6.36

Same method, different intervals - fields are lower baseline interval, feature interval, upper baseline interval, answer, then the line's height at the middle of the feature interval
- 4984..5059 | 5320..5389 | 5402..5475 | -0.03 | 6.22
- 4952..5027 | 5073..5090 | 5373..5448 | 0.06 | 5.9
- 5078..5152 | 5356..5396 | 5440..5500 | -0.05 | 6.18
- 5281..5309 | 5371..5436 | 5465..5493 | -0.01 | 6.36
